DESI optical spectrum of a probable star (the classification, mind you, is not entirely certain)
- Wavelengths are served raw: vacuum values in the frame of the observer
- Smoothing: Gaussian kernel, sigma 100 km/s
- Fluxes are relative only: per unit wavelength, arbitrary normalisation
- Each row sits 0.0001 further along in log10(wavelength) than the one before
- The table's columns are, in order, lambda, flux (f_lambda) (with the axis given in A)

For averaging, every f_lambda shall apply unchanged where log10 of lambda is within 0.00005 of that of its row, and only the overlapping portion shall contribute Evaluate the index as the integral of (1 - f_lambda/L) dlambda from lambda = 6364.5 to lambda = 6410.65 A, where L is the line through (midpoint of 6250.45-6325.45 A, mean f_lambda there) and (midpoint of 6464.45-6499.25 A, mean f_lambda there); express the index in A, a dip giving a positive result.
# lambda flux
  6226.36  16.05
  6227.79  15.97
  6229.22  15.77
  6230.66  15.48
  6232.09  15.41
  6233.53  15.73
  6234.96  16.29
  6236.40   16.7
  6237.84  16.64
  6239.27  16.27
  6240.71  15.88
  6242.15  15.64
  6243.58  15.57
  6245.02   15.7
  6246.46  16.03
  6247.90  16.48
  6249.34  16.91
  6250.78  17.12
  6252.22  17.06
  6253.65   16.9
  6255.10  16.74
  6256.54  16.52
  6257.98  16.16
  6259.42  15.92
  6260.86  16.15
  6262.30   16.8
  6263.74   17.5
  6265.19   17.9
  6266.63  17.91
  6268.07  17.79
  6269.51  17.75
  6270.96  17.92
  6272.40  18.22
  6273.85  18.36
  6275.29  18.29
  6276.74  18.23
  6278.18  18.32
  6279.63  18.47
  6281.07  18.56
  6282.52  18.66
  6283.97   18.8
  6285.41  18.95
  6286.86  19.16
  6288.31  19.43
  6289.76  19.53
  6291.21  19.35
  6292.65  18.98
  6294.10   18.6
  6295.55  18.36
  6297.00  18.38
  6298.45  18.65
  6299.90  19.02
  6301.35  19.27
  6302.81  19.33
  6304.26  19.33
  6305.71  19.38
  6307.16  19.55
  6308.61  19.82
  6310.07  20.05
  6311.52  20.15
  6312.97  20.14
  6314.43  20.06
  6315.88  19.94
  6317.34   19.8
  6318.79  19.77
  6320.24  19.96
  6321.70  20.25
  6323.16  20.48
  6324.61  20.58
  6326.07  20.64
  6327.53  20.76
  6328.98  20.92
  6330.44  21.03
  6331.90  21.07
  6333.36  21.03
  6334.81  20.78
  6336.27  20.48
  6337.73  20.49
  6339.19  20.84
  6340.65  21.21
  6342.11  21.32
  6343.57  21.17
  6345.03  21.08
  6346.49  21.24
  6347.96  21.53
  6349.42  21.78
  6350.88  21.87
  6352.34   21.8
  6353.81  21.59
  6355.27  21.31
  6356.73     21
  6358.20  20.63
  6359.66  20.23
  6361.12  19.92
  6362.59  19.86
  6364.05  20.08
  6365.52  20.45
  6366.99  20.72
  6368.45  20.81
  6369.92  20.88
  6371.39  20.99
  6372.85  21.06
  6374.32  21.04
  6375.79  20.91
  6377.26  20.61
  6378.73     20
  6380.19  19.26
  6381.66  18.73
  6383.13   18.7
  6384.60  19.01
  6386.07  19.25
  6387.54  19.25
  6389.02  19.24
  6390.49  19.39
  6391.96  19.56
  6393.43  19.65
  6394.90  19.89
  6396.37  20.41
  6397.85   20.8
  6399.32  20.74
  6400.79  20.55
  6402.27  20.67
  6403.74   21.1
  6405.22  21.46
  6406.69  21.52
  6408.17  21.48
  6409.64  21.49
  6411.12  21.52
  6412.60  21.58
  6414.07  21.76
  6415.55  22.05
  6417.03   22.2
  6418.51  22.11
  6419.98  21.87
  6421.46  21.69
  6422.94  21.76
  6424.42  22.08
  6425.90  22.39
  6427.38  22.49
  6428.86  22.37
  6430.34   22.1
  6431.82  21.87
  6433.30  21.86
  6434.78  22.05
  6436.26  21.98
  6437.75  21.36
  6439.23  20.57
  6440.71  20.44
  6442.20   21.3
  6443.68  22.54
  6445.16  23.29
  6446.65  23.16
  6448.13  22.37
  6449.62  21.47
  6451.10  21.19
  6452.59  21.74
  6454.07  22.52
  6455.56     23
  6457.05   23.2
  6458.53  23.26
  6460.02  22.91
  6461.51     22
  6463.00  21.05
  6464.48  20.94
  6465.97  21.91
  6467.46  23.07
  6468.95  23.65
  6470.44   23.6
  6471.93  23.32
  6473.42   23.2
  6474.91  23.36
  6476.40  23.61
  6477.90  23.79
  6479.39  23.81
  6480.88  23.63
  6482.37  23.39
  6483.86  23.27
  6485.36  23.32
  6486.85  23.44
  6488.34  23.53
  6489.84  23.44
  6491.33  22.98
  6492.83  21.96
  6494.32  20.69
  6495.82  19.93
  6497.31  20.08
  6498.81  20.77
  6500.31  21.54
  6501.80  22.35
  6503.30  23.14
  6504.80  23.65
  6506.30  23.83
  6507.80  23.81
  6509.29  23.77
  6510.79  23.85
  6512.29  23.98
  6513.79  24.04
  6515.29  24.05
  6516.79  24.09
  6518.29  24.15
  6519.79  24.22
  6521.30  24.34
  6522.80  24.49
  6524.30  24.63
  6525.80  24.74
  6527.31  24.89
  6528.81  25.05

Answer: 0.96 A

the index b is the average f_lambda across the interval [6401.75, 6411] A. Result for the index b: 21.3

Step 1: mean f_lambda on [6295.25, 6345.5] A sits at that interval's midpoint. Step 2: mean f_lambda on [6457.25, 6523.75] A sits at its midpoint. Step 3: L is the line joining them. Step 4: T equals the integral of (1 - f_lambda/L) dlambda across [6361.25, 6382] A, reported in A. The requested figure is 0.6 A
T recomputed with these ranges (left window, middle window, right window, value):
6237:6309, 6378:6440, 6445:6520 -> 0.5 A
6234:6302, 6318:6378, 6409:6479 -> -3.4 A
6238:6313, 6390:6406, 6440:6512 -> 0.3 A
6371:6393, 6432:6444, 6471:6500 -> -0.1 A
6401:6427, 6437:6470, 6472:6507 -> 0.1 A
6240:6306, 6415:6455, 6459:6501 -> -0.8 A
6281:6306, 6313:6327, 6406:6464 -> -0.4 A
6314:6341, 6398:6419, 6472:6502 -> 0.2 A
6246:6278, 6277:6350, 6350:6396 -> -5.0 A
